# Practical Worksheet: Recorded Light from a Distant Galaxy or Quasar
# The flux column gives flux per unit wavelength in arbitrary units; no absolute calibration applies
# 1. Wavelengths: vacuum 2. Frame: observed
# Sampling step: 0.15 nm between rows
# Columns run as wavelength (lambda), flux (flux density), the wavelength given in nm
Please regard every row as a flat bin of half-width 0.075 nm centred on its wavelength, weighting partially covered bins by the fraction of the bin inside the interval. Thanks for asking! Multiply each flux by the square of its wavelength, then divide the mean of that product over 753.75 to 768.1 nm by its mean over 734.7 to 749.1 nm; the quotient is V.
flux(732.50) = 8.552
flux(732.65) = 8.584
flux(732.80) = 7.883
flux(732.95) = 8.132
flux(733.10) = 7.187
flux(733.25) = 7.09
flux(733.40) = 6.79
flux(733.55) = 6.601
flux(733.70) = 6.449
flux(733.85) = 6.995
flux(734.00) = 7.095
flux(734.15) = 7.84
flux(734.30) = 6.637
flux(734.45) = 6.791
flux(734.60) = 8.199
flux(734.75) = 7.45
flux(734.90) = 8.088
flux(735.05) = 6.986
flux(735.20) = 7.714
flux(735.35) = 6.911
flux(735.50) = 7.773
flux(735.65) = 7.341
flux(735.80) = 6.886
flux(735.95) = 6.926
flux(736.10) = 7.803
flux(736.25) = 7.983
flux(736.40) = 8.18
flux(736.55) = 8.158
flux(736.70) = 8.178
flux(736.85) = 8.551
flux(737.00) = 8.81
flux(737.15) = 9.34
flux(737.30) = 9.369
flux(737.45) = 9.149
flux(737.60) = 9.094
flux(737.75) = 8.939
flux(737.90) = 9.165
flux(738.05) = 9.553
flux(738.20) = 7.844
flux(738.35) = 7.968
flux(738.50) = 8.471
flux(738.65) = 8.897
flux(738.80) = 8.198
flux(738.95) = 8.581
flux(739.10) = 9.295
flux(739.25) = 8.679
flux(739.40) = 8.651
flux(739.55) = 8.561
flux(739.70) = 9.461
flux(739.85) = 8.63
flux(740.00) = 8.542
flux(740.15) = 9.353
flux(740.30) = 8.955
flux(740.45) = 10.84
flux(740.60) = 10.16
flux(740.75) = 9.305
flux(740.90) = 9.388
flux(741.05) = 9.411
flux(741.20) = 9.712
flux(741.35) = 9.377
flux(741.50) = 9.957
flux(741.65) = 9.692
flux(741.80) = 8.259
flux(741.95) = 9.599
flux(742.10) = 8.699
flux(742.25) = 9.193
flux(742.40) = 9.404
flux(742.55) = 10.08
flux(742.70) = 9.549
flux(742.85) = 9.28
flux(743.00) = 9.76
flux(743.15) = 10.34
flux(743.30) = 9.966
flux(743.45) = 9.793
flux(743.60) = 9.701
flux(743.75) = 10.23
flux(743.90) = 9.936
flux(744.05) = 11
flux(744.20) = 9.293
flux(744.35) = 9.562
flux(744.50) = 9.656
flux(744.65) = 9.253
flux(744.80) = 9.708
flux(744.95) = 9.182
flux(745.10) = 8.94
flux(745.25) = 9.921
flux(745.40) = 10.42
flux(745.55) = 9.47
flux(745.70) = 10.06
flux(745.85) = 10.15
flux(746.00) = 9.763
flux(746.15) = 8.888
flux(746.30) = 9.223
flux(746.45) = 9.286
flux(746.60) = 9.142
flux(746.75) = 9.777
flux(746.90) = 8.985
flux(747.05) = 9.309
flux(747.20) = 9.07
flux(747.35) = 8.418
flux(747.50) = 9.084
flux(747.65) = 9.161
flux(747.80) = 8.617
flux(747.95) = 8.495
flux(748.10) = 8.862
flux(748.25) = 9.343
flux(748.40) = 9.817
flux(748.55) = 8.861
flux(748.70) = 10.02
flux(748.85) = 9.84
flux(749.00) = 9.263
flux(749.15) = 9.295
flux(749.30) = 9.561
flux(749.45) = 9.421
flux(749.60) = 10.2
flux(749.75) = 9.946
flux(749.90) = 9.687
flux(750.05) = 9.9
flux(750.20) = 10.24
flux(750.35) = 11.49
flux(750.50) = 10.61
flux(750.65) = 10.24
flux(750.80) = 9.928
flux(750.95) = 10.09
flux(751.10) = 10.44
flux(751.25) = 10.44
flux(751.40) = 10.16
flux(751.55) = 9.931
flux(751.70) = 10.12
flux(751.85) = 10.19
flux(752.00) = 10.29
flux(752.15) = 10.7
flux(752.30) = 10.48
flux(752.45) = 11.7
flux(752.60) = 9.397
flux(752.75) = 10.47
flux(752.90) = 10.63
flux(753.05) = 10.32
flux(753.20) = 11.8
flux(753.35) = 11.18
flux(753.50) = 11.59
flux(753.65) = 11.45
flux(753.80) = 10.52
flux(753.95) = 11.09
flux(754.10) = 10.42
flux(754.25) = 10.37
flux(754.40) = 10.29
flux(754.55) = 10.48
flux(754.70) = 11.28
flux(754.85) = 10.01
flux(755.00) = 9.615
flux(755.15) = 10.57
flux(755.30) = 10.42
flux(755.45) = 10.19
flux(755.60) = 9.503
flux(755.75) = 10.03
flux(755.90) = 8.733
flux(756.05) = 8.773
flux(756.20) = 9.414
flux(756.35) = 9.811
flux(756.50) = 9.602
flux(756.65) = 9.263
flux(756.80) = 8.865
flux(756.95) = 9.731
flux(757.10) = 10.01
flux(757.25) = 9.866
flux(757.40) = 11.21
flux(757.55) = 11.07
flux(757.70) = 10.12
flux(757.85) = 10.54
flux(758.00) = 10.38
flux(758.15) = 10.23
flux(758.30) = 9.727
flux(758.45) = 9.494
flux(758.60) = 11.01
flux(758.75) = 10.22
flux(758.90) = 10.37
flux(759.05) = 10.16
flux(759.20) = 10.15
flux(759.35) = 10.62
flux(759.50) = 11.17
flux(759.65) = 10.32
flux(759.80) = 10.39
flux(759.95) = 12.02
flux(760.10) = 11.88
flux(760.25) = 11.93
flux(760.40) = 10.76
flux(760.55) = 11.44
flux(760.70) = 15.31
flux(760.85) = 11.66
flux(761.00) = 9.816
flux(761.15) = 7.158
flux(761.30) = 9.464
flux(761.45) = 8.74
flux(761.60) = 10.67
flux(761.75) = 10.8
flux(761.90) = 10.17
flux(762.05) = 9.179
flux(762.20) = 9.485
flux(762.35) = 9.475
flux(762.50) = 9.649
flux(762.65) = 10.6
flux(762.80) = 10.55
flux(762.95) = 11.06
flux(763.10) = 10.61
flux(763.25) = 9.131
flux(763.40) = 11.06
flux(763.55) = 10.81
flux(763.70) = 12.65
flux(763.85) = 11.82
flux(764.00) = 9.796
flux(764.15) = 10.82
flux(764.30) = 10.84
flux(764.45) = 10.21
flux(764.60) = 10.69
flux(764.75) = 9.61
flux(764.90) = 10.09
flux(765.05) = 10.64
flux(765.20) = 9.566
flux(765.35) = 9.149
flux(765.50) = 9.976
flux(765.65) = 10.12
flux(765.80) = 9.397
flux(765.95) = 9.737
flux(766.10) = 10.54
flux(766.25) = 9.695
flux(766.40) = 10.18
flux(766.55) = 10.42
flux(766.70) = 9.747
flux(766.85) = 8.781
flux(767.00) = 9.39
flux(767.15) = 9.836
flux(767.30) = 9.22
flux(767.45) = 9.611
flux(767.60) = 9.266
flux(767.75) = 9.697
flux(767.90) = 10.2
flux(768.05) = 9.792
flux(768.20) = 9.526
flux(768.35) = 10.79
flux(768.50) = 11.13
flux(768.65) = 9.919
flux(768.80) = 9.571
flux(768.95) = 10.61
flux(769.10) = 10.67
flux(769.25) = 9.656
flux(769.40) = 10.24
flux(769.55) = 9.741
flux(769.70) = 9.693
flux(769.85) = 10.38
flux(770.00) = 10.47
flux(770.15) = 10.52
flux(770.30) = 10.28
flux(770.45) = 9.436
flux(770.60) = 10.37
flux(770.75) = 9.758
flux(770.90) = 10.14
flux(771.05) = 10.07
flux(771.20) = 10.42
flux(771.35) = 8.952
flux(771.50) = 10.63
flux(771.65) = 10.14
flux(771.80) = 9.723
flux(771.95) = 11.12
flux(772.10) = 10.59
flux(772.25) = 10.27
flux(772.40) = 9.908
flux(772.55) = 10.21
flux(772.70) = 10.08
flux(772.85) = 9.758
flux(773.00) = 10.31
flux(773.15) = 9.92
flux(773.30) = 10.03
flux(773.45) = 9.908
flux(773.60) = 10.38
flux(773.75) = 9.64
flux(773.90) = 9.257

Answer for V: 1.19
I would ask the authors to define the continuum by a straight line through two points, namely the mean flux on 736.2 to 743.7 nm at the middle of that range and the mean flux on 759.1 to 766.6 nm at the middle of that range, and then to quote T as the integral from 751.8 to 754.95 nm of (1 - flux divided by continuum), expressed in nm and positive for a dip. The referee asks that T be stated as -0.254 nm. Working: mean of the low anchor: 9.13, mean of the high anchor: 10.4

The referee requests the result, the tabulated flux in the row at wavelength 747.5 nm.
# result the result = 9.084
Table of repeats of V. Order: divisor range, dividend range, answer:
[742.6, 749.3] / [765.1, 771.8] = 1.11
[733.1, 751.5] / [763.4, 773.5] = 1.20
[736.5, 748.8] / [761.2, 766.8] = 1.16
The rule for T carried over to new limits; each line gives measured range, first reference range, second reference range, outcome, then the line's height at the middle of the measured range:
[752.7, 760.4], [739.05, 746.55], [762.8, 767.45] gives -0.36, 9.92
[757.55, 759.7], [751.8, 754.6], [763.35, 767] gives 0.03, 10.5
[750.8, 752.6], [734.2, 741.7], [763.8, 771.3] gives -0.22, 9.24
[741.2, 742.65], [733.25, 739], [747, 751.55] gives -0.12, 8.69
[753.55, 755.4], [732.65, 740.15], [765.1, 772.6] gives -0.29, 9.13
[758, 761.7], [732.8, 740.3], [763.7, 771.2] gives -0.40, 9.58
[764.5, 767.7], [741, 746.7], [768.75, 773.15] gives 0.08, 10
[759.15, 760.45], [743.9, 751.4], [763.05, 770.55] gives -0.15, 9.94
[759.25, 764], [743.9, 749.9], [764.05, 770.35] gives -0.38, 9.86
